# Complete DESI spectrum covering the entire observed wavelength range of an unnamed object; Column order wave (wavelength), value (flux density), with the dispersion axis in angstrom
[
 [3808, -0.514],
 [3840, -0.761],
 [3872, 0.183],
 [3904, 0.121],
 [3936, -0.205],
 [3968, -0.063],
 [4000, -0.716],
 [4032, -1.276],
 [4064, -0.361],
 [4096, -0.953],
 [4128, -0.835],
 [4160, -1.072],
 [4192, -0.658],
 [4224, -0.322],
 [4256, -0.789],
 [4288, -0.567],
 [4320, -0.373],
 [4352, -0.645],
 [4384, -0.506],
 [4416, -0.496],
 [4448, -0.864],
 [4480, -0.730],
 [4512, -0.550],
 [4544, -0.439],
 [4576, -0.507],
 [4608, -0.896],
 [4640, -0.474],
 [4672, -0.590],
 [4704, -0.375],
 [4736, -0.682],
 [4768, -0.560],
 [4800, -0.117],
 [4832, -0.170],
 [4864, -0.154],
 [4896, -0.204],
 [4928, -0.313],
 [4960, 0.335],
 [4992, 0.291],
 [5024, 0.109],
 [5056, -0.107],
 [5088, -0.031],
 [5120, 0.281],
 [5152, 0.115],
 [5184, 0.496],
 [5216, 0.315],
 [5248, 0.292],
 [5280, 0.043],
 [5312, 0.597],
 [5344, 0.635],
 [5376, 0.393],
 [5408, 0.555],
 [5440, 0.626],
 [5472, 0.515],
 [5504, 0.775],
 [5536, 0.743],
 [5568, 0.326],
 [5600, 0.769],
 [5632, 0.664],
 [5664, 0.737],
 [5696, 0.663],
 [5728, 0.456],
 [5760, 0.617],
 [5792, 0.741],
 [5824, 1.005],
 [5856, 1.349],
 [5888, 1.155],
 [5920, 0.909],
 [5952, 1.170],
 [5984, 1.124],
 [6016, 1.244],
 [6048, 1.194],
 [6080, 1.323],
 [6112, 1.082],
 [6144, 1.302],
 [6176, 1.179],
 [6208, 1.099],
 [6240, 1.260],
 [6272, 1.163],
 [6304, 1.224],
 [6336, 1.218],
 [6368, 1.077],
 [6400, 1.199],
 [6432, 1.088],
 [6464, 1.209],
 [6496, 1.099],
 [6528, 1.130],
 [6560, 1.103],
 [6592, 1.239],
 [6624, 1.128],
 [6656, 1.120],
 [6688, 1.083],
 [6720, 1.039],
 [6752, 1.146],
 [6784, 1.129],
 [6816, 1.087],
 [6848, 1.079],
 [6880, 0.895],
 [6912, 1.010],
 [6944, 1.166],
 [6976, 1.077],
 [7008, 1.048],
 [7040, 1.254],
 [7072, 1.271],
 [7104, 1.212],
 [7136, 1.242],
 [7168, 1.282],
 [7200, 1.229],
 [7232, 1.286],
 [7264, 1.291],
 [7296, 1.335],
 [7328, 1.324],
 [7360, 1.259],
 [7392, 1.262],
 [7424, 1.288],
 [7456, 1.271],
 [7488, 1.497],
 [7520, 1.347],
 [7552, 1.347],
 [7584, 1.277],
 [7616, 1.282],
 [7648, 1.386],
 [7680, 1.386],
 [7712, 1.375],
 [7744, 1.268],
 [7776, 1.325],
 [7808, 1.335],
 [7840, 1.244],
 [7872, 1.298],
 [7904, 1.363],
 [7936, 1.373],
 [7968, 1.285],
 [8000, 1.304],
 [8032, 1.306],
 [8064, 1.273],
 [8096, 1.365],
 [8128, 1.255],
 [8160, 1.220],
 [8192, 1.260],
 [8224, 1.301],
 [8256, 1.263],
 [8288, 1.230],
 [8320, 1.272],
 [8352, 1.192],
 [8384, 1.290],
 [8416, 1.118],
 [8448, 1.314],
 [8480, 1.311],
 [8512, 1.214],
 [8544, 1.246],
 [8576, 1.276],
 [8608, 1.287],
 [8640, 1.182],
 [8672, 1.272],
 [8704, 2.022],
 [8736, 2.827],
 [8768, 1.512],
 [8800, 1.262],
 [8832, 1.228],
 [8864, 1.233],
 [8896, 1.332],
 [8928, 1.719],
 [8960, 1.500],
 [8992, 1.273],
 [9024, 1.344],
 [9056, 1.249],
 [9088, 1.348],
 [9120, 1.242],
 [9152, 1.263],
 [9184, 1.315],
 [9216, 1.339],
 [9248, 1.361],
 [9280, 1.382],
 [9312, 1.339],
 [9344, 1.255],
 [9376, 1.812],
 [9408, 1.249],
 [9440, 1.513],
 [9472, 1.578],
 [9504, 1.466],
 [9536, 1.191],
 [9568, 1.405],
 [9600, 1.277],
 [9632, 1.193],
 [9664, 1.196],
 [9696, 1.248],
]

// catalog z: 0.329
